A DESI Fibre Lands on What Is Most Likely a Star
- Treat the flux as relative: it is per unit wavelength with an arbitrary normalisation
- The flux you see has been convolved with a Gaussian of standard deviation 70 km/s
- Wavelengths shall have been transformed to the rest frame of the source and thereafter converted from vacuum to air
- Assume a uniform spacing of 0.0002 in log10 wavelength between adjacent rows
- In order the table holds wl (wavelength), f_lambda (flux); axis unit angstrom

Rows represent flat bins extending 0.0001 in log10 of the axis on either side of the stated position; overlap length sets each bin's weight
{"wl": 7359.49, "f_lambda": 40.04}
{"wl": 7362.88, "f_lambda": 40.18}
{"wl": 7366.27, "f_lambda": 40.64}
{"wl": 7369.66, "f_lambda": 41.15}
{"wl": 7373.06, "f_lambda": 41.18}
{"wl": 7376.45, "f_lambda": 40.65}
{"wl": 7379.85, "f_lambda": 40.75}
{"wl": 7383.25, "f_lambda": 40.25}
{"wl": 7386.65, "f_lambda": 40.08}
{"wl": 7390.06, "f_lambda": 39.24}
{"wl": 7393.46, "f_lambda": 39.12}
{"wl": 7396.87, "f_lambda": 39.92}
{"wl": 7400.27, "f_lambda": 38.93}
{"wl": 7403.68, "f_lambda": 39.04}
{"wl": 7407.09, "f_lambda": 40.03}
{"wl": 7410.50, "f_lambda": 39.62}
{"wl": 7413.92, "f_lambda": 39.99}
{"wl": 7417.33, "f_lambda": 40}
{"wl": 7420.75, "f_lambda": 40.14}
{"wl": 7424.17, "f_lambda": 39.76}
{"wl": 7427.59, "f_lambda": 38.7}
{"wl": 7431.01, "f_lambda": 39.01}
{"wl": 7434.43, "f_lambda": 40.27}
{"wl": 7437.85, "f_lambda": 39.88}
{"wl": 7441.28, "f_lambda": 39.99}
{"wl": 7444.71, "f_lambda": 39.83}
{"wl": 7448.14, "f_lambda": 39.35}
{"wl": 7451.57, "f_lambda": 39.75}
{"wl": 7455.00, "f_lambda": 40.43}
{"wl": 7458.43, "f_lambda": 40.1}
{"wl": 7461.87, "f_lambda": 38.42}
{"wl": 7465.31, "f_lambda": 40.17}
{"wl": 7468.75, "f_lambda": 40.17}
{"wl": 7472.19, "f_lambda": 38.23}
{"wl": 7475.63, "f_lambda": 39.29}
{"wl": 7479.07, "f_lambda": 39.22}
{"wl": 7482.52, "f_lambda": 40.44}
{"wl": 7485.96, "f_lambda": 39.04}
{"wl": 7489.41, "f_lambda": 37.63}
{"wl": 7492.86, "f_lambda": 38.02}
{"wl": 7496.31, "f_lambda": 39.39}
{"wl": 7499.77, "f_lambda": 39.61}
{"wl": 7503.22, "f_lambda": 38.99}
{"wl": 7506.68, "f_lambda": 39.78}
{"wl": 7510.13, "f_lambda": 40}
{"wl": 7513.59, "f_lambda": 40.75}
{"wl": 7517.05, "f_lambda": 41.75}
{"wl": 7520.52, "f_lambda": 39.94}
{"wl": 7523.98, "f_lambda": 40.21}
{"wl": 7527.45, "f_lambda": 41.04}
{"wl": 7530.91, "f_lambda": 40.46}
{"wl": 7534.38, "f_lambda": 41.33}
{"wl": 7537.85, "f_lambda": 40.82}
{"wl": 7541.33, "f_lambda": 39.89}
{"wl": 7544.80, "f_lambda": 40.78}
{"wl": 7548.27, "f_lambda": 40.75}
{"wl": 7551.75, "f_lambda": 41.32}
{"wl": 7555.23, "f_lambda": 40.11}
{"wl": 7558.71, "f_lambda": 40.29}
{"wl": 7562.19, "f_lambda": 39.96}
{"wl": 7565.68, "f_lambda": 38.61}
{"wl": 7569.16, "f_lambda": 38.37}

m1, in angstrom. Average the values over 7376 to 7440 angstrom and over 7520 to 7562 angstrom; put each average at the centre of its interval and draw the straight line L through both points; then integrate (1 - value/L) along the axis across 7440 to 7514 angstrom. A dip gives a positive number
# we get 1.32 angstrom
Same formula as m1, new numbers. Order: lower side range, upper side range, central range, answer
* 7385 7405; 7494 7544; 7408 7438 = -0.1 angstrom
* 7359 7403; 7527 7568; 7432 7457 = 0.2 angstrom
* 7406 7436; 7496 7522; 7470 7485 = 0.2 angstrom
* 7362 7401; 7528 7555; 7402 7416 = 0.2 angstrom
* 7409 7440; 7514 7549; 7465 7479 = 0.3 angstrom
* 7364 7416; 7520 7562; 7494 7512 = 0.4 angstrom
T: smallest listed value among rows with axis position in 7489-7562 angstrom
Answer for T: 37.63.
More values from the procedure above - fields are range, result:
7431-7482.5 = 38.23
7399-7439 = 38.7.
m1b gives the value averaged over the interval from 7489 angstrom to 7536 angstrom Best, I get 40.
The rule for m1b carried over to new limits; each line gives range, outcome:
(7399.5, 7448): 39.7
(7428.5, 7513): 39.5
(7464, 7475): 39.5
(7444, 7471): 39.7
